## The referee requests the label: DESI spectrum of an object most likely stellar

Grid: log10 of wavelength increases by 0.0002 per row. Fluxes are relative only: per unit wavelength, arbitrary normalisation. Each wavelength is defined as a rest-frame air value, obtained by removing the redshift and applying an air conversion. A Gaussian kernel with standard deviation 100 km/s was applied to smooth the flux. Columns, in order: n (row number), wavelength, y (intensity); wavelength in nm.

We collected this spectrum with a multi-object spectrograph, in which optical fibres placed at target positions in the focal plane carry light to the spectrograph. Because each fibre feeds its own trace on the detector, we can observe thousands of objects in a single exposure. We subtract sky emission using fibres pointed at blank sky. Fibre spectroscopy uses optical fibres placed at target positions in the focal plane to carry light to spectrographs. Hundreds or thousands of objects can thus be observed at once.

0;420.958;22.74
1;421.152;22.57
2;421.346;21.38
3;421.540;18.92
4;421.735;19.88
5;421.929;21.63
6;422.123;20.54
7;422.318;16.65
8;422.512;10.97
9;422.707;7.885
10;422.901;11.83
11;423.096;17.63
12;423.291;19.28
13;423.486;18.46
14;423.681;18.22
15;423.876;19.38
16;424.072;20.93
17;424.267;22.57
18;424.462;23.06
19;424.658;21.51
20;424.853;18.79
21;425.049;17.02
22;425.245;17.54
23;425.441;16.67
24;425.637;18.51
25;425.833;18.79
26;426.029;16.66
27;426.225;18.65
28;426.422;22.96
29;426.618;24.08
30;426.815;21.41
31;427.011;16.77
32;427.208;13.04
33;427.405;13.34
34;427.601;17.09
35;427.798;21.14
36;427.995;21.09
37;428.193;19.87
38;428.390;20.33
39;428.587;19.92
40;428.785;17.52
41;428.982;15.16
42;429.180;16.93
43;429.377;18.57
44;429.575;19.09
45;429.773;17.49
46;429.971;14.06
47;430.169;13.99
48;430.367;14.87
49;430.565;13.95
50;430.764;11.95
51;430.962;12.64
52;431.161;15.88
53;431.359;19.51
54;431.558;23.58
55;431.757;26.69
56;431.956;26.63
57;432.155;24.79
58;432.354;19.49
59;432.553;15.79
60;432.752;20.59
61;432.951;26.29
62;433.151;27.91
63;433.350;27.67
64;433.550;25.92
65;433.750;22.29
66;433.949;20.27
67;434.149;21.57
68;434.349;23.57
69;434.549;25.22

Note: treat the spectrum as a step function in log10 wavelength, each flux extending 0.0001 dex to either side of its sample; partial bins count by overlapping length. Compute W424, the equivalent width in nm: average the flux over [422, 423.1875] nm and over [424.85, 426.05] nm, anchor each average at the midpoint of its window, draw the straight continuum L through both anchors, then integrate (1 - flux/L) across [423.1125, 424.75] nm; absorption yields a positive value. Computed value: -0.44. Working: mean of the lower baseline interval 14.4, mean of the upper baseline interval 17.7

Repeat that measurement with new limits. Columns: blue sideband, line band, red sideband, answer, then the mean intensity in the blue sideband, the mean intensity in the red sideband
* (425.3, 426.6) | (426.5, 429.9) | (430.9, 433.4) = 0.292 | 19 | 22.1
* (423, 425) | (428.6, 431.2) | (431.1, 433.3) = 0.738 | 19.9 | 22.7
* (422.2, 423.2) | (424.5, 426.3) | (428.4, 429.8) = -0.380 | 13.2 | 18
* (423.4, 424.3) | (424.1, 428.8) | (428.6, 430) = -0.148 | 19.7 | 17.3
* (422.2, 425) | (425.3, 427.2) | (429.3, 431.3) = -0.264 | 17.7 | 15.3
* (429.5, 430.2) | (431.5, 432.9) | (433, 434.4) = -0.105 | 16.3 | 24.3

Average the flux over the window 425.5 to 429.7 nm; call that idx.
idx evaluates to 18.6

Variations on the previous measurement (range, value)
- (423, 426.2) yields 19.1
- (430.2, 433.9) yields 20.8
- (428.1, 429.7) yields 18.4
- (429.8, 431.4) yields 14.6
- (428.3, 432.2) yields 18.1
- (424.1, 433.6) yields 19.3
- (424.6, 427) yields 19.3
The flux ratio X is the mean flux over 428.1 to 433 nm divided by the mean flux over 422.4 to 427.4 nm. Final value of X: 1.03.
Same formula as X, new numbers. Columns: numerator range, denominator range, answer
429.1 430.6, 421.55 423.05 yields 1.02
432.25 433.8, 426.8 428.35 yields 1.30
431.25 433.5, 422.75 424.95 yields 1.24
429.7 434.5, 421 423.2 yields 1.17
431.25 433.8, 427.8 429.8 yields 1.26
